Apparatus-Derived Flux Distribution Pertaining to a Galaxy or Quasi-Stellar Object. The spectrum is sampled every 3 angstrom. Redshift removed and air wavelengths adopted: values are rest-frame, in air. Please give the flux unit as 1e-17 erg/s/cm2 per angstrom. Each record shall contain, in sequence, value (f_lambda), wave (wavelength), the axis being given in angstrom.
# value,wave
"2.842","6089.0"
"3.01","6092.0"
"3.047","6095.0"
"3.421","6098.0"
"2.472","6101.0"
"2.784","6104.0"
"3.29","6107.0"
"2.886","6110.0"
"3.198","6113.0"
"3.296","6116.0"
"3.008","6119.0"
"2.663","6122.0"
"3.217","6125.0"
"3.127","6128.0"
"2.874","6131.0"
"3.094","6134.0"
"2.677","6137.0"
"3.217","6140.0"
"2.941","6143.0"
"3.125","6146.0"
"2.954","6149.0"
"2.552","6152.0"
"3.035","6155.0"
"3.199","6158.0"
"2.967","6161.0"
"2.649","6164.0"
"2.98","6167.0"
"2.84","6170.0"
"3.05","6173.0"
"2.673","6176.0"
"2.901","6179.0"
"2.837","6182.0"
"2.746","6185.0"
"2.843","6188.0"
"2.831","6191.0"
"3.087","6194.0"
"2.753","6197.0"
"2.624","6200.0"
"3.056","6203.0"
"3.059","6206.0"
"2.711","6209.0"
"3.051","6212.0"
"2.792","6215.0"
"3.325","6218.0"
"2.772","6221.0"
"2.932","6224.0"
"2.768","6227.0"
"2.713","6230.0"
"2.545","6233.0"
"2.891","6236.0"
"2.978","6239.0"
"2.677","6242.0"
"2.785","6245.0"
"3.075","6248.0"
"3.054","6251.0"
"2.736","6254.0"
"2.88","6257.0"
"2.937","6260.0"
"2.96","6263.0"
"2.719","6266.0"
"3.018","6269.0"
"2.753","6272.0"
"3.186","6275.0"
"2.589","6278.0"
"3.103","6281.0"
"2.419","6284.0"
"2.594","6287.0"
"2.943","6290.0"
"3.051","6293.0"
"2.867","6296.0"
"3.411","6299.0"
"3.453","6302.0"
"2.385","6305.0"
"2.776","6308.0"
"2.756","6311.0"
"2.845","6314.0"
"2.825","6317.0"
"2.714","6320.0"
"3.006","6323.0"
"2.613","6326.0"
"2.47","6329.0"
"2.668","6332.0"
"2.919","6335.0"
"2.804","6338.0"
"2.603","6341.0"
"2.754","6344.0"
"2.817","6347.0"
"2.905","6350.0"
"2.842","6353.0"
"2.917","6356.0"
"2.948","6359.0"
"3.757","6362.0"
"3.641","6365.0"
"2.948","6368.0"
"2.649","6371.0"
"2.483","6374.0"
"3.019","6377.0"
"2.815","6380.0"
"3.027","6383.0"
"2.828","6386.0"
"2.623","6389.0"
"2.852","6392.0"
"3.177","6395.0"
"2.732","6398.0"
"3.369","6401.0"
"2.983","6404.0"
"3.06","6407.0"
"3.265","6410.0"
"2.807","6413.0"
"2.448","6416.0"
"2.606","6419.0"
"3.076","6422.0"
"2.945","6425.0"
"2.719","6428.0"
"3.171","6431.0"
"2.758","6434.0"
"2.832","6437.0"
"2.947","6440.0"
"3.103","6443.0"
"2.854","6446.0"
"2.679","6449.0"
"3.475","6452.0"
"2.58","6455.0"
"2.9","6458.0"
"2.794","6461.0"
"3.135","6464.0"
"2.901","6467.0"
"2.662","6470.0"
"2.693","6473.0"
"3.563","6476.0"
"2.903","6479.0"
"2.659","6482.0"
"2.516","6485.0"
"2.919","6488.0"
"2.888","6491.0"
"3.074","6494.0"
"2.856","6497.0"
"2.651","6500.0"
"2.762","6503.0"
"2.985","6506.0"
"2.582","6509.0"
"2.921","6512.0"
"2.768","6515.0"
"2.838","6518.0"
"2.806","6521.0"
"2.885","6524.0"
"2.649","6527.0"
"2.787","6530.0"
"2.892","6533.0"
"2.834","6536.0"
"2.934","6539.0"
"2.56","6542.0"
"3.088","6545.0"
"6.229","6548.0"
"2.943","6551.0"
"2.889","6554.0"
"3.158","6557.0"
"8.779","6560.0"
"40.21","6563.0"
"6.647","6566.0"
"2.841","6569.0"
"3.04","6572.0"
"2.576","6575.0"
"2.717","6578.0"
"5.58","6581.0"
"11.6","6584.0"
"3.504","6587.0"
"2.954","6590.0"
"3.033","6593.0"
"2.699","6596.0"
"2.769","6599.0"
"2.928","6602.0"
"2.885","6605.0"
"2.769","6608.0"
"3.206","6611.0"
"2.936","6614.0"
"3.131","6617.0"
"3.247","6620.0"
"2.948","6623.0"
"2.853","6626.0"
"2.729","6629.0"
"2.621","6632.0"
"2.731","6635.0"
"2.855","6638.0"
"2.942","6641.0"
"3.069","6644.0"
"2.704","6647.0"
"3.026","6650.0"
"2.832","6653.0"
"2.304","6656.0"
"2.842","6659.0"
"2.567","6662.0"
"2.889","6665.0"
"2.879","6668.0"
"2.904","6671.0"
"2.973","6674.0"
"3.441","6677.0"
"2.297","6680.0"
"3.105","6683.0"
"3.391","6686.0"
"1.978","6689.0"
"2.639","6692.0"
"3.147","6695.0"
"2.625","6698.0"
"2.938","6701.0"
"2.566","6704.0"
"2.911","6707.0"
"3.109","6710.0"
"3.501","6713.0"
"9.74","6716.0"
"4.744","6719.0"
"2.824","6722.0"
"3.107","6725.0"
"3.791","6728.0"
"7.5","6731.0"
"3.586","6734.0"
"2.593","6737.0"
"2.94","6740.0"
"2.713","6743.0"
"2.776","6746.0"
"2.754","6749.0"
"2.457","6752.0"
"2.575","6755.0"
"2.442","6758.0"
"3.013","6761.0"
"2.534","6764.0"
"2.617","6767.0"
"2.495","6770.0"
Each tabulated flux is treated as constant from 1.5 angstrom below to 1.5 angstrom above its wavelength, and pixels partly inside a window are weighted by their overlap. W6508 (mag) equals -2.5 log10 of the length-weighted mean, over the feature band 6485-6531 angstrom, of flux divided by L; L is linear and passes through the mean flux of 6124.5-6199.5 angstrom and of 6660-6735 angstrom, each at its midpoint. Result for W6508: 0.17 mag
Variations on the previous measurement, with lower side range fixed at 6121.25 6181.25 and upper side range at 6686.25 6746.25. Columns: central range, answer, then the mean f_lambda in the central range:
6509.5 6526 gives 0.192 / 2.82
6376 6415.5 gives 0.096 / 2.95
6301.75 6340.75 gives 0.139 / 2.76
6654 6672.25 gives 0.281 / 2.73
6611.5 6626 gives 0.144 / 3.05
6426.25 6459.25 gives 0.129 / 2.91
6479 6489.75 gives 0.215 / 2.73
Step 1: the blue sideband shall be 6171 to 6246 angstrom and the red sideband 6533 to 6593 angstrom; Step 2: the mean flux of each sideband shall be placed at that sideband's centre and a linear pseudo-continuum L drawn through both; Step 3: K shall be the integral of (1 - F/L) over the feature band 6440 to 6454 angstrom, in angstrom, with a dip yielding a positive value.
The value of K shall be 5.5 angstrom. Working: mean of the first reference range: 2.86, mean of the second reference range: 6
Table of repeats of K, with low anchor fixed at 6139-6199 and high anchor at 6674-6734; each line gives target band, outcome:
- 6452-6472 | 2.6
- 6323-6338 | 2.0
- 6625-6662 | 8.0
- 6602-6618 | 2.4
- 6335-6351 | 1.8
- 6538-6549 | -0.7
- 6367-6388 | 2.4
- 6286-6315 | 1.6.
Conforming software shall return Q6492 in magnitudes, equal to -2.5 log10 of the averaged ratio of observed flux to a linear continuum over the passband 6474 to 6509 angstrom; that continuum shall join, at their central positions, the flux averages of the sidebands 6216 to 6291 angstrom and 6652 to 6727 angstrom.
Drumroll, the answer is 0.07 mag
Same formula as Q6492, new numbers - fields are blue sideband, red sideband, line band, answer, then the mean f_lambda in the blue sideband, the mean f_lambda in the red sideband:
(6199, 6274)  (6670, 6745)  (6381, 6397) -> 0.07 mag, 2.88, 3.48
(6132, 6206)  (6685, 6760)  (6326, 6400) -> 0.07 mag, 2.9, 3.41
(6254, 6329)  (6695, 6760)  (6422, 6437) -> 0.06 mag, 2.86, 3.52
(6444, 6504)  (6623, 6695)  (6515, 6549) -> -0.08 mag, 2.88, 2.82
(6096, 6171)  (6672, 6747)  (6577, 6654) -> 0.01 mag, 2.98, 3.48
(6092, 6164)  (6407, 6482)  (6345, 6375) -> -0.02 mag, 2.99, 2.91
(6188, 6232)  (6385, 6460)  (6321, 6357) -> 0.05 mag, 2.89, 2.91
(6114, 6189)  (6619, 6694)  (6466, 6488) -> 0.01 mag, 2.94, 2.83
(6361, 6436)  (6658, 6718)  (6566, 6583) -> -0.24 mag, 2.94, 3.24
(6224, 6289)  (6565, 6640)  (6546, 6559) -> -0.17 mag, 2.83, 3.49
